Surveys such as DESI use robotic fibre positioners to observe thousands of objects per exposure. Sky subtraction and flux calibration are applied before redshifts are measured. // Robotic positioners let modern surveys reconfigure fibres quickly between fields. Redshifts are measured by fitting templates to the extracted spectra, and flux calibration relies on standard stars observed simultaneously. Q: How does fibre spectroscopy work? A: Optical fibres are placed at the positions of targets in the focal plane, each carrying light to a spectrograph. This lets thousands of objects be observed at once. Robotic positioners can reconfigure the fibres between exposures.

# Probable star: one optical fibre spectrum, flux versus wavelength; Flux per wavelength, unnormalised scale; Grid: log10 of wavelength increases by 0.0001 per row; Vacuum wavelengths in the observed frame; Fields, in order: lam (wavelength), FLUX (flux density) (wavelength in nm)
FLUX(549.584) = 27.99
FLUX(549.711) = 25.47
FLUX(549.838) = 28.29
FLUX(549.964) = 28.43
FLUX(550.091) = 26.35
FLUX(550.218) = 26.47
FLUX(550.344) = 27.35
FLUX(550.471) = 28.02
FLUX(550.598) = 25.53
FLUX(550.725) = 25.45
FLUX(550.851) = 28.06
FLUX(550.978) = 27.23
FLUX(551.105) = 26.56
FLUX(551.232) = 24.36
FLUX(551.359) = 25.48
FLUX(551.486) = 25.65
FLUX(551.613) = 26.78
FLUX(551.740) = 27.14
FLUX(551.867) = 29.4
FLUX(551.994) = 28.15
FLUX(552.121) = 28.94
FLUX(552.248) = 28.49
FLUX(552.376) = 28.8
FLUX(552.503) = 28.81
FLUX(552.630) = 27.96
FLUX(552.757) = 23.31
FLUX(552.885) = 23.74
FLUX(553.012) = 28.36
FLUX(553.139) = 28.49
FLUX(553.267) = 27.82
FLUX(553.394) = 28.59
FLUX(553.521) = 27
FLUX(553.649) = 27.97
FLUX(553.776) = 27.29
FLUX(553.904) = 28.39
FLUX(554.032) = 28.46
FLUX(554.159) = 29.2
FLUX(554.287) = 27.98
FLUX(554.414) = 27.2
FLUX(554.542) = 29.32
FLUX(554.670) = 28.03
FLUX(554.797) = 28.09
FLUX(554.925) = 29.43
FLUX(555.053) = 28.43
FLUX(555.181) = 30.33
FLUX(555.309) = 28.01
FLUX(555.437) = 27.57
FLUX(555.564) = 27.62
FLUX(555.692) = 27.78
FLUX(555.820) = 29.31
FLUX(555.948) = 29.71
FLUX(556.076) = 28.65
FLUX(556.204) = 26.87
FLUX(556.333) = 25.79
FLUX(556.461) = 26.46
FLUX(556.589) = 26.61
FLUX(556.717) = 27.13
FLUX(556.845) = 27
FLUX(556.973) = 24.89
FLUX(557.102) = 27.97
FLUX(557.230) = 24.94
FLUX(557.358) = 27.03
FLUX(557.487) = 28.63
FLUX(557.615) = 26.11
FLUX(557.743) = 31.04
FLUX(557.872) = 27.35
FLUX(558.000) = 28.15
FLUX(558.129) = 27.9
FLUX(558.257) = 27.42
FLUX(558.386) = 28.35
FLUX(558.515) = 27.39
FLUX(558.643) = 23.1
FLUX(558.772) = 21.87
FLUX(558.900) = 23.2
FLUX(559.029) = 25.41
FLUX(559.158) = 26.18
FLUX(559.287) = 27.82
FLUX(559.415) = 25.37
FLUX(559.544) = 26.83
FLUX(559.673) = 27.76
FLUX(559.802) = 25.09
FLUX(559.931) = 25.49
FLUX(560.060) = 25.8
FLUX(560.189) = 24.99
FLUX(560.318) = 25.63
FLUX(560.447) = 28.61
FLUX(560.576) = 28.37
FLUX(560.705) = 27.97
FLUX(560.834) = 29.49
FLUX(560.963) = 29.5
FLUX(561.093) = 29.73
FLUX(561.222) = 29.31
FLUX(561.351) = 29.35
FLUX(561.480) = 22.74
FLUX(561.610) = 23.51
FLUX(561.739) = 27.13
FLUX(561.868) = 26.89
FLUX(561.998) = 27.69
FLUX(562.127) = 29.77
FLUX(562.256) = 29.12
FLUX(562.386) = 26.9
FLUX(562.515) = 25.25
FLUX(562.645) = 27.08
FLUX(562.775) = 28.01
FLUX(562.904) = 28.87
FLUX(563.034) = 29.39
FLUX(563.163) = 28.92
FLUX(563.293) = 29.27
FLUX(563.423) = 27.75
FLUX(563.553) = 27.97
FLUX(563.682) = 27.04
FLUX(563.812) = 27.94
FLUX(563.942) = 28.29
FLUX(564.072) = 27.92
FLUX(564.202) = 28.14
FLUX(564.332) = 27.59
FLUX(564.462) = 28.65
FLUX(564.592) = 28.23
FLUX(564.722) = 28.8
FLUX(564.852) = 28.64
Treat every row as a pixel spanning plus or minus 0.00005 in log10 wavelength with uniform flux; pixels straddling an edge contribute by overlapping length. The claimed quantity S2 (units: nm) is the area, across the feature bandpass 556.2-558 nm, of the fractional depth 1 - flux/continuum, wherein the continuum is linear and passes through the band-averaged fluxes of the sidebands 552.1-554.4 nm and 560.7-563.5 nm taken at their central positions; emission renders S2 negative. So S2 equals 0.05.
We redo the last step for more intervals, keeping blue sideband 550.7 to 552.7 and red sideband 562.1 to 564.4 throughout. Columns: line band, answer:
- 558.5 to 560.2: 0.15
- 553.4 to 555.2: -0.05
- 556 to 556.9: 0.02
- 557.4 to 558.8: 0.03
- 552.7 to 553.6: 0.02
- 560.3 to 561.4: -0.03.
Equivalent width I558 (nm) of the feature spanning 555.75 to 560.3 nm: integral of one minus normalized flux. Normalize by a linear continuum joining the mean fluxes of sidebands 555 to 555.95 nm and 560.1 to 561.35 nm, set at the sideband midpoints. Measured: 0.27 nm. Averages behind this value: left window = 28.5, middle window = 26.7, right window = 28.2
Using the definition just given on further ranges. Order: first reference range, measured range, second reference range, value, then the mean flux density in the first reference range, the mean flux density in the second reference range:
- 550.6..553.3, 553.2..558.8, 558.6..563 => -0.14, 27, 26.8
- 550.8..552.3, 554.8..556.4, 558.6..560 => -0.13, 27.2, 25.3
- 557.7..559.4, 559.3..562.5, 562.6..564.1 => 0.02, 26.5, 28.2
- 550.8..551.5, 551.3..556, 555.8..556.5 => -0.17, 26.2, 27.7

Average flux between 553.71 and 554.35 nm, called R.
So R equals 28.3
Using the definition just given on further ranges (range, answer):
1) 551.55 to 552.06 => 27.9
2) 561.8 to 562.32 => 28.4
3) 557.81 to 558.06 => 27.8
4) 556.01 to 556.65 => 26.9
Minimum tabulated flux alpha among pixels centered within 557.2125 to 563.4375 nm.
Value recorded 21.87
